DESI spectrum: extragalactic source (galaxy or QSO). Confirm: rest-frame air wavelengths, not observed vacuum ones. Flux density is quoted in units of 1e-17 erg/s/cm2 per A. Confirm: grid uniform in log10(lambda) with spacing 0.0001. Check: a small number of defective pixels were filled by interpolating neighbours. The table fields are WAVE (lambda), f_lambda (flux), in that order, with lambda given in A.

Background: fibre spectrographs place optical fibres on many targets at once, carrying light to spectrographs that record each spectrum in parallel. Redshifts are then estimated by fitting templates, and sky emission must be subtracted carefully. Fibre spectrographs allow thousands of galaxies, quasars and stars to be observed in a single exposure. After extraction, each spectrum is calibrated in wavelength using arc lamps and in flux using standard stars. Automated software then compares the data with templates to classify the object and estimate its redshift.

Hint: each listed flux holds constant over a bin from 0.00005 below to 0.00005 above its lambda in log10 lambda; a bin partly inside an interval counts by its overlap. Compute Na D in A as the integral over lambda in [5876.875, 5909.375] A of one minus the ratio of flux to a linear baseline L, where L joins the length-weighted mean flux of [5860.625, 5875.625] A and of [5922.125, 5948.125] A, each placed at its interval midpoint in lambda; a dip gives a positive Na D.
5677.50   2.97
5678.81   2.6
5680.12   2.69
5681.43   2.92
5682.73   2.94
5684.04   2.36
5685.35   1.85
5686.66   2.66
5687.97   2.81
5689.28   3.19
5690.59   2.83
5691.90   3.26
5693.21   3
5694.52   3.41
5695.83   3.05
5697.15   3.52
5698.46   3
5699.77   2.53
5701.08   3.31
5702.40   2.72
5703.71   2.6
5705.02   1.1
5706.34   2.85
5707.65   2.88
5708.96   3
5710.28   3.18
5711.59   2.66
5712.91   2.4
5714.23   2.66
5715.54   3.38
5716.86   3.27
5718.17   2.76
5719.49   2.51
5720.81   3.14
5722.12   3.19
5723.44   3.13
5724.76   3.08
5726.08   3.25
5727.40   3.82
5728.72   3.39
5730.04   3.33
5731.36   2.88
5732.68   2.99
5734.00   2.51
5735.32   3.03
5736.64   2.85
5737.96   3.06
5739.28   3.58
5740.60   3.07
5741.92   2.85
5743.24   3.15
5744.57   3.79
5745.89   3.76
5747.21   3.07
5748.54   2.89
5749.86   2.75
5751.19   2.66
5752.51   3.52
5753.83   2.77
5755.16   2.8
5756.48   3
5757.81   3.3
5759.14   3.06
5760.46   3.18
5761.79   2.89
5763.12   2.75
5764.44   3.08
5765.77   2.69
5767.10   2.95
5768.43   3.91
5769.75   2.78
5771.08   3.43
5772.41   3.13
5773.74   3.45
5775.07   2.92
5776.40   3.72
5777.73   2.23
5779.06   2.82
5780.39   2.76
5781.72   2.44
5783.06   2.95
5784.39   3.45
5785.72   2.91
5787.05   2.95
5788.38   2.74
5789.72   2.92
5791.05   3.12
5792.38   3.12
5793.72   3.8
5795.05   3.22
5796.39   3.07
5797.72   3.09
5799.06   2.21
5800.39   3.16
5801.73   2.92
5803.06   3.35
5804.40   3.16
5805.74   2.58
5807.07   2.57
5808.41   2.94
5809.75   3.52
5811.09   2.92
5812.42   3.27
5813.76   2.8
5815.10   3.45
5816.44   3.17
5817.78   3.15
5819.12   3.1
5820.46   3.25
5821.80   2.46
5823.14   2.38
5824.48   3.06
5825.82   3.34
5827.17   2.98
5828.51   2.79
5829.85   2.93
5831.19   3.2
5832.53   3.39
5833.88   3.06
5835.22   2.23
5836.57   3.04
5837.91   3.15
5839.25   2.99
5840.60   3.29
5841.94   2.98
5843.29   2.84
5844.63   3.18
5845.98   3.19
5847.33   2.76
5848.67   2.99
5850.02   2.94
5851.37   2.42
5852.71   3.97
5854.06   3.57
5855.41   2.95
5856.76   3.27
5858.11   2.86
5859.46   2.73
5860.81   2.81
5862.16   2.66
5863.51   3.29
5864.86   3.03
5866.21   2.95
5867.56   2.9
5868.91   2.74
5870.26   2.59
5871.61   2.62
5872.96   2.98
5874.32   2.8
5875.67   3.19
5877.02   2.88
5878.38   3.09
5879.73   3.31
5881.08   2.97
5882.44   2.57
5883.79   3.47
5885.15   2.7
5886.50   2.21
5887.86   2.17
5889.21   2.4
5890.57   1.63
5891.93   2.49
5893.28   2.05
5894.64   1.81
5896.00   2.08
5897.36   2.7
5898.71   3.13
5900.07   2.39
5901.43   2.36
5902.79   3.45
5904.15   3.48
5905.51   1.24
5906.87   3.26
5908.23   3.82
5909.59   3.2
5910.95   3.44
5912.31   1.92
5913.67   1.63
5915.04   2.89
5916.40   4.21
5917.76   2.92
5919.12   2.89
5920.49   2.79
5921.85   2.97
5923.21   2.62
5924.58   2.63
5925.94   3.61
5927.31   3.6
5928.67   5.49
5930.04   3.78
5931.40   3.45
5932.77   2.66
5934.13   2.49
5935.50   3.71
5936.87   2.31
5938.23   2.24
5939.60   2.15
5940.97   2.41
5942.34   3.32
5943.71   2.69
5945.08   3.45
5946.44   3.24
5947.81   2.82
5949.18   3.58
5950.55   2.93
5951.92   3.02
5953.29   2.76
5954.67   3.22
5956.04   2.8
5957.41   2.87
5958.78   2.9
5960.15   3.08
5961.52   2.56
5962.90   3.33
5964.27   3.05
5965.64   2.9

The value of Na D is 3.2 A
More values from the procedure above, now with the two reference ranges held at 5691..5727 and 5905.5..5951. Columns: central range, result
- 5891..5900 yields 2.0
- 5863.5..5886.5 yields 0.7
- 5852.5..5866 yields -0.3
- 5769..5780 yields -0.4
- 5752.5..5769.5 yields -0.5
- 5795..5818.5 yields -0.4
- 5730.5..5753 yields -1.1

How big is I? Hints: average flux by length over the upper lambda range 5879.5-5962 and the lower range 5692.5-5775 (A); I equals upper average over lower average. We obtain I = 0.95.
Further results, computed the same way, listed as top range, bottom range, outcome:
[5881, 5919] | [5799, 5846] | 0.89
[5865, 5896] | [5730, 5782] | 0.87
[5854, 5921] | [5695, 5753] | 0.93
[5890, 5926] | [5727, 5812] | 0.89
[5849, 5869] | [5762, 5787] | 1.00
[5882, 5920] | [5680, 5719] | 0.94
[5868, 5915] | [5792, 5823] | 0.88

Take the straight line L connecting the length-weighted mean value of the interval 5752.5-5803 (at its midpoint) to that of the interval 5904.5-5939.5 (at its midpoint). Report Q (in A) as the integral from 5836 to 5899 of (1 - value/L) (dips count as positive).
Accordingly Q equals 4.0 A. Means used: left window 3.03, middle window 2.83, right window 3.02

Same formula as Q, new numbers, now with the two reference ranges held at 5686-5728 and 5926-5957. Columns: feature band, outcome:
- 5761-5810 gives -0.3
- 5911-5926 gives 1.3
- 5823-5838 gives 0.3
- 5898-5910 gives 0.6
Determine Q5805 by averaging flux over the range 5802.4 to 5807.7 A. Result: 2.92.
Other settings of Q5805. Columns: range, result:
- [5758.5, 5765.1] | 2.99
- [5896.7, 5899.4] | 2.92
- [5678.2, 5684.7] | 2.7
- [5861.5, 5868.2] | 2.97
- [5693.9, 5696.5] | 3.22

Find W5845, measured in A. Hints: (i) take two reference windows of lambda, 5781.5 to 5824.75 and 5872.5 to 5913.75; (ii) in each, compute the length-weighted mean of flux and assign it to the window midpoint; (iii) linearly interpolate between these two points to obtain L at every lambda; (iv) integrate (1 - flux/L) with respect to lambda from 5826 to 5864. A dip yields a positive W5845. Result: -2.1 A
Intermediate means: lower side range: 3.01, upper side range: 2.68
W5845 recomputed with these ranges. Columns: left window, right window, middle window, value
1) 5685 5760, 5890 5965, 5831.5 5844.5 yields -0.31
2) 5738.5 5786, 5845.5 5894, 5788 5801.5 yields -0.22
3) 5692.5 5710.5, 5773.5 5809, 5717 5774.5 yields -3.54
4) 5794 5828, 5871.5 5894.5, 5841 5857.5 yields -1.56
